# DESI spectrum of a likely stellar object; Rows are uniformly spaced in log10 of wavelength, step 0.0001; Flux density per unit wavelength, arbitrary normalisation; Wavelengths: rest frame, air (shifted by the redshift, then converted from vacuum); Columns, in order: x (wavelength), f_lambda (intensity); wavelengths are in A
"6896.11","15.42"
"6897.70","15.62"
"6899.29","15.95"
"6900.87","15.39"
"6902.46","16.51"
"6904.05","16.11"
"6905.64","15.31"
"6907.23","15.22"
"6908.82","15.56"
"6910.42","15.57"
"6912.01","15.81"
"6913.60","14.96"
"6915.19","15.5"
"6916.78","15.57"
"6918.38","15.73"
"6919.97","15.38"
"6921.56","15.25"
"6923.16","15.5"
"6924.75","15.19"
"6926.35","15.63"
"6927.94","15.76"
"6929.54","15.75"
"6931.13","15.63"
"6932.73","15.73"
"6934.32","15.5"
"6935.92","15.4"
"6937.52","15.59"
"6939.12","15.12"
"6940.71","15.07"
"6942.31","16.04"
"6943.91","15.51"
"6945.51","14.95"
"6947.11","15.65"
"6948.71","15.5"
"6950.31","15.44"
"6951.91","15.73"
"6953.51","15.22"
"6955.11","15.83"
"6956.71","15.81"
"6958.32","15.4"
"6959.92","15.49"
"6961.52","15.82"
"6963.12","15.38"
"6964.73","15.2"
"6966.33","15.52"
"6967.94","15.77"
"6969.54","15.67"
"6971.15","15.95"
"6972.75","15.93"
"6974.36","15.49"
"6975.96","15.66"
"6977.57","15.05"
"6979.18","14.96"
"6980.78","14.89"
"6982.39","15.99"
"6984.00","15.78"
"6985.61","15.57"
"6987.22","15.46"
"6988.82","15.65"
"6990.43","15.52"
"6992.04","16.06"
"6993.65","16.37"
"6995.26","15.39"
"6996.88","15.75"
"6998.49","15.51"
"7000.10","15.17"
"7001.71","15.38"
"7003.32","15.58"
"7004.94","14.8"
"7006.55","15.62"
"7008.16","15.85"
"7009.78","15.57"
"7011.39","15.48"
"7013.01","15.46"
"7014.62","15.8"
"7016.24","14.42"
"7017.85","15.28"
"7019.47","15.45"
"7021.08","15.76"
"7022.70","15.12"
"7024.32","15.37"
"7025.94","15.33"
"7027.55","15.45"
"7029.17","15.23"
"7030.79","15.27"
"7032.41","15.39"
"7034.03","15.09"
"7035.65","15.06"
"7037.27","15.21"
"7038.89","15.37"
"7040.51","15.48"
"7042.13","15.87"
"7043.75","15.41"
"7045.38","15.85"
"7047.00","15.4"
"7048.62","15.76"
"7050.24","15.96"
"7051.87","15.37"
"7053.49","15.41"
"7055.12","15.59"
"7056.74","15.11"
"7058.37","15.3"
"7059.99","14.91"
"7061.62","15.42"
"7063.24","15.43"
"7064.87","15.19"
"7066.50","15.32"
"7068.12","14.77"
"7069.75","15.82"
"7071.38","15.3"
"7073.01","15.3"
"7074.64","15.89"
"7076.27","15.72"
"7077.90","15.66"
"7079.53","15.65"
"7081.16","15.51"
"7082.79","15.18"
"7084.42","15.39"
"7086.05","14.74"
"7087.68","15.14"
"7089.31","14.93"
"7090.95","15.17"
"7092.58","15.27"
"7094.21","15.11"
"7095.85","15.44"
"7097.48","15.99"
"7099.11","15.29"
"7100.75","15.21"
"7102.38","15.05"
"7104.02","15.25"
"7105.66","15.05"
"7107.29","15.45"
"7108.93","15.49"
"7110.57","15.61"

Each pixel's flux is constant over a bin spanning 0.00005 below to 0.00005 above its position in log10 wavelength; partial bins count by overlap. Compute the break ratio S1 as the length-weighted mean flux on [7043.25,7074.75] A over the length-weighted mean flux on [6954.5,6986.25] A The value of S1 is 0.99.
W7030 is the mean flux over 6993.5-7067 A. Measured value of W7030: 15.4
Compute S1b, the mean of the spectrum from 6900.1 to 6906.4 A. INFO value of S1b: 15.8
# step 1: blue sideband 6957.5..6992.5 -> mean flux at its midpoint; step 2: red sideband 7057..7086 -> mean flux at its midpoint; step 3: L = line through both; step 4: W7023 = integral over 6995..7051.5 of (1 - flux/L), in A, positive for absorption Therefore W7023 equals 0.1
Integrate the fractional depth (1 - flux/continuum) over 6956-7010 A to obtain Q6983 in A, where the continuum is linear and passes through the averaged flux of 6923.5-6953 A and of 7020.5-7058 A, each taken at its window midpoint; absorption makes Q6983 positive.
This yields -0.3 A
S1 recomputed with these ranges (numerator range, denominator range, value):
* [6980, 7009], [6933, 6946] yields 1.01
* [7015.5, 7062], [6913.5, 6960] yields 0.99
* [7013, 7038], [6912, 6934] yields 0.99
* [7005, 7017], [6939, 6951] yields 1.00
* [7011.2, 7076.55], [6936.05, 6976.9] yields 0.99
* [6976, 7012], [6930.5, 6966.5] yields 1.00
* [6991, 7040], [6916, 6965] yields 0.99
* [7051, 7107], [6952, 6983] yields 0.99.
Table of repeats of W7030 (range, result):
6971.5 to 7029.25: 15.5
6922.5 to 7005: 15.5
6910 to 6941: 15.5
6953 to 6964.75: 15.5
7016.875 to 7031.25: 15.4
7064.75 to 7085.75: 15.4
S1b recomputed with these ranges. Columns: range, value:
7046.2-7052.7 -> 15.6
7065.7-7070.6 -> 15.3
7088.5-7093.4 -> 15.1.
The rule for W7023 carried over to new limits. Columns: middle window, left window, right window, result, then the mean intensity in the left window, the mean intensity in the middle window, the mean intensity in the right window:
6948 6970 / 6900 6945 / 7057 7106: -0.09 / 15.5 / 15.6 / 15.3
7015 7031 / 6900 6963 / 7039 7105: 0.16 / 15.5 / 15.3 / 15.4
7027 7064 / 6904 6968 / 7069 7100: 0.04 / 15.5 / 15.4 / 15.4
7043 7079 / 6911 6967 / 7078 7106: -0.31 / 15.5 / 15.4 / 15.3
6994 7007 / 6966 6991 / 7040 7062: 0.09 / 15.6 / 15.4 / 15.5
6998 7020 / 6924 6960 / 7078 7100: 0.06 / 15.5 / 15.4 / 15.3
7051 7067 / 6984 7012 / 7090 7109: 0.11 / 15.6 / 15.3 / 15.3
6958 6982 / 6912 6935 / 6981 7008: 0.12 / 15.5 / 15.5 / 15.6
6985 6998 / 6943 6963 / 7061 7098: -0.20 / 15.5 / 15.7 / 15.4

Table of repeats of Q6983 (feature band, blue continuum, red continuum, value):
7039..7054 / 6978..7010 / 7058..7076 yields -0.20 A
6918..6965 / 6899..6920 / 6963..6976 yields 0.34 A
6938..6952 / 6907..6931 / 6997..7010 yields 0.04 A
